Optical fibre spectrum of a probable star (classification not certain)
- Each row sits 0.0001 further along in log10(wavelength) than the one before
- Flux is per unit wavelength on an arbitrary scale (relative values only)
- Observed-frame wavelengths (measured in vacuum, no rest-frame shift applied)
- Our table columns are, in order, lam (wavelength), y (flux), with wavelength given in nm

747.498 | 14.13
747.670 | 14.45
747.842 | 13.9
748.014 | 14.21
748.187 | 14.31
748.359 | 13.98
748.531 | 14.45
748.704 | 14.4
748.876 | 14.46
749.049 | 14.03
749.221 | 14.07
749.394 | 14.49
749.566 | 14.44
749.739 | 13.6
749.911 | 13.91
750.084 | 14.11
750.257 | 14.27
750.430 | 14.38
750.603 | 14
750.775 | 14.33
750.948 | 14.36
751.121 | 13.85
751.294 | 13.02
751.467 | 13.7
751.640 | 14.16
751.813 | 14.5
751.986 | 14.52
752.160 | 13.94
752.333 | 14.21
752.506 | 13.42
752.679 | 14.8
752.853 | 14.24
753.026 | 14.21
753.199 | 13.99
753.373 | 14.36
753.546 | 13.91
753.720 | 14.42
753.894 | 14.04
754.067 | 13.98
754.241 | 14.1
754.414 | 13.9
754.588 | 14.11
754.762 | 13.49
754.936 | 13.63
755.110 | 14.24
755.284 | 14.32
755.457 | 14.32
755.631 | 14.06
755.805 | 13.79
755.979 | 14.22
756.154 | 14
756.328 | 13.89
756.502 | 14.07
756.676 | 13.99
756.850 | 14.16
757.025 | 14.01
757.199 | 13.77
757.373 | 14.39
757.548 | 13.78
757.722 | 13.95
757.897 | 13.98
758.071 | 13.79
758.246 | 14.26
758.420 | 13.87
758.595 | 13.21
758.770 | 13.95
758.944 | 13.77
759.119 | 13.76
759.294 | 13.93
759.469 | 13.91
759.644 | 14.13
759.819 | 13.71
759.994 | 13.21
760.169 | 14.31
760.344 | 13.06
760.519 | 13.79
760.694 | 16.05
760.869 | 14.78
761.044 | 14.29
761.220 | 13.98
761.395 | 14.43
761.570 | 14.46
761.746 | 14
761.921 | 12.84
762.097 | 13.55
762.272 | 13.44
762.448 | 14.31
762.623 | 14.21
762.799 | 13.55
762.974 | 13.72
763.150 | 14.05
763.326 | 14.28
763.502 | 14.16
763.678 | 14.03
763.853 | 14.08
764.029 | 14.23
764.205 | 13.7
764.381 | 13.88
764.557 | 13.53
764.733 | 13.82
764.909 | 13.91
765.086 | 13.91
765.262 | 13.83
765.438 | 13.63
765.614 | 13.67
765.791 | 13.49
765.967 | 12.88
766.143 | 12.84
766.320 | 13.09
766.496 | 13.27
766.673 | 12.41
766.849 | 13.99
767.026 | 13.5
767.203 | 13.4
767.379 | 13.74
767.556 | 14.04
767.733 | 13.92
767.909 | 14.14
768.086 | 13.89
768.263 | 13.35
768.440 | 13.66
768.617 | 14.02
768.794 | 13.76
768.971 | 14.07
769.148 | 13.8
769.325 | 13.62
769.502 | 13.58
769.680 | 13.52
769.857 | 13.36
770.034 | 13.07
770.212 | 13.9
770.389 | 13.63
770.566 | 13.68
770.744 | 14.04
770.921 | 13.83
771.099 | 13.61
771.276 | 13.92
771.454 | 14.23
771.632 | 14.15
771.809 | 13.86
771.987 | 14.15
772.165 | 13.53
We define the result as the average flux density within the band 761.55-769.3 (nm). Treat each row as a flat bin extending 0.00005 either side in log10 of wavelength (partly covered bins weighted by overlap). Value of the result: 13.7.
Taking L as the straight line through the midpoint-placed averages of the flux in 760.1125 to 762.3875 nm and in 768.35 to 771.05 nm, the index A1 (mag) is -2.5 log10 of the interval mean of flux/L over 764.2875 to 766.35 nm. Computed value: 0.03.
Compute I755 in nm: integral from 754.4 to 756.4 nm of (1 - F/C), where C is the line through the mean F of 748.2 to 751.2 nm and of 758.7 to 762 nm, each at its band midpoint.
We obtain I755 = 0.01 nm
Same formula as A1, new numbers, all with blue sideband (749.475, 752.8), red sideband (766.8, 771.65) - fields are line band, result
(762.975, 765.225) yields -0.008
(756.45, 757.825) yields -0.003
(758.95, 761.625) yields -0.015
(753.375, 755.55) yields -0.002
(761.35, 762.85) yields 0.002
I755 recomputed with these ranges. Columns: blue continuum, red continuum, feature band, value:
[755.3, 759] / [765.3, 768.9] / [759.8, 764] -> -0.077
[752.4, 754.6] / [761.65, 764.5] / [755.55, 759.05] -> 0.019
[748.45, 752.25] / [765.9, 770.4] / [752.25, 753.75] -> -0.012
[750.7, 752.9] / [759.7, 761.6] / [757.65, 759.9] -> 0.047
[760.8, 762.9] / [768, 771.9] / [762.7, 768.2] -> 0.073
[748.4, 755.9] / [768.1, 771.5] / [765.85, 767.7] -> 0.060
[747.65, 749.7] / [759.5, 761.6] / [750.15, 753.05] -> 0.023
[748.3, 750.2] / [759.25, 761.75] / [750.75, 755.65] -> 0.033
